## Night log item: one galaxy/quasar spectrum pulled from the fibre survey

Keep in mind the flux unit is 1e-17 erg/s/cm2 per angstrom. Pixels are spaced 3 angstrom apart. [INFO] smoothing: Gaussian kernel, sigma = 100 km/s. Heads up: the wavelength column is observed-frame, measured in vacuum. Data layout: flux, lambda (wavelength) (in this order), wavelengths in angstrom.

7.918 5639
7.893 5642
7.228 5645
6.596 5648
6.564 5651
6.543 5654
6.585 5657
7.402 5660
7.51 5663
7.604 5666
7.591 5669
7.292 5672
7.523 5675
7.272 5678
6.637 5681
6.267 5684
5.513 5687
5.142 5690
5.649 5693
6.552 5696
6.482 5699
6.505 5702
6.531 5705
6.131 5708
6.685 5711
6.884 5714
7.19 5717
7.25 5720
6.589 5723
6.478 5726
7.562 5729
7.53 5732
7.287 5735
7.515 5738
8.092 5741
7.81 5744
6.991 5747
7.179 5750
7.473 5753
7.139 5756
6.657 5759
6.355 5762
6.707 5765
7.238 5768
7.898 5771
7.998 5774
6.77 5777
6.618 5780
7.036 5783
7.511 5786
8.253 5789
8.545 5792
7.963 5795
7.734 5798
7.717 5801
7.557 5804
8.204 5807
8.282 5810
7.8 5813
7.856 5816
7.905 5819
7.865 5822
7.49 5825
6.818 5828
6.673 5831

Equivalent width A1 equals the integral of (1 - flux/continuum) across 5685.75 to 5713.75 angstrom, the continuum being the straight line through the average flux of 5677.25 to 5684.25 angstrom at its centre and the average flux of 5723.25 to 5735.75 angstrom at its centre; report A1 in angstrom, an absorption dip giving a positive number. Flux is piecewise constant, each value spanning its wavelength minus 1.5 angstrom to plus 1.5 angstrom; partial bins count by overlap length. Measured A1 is 3.0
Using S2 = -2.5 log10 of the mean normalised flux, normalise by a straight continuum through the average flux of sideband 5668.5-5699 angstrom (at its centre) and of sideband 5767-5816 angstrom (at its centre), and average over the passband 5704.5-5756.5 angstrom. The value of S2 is -0.017 mag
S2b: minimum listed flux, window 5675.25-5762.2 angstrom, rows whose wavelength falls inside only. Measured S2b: 5.142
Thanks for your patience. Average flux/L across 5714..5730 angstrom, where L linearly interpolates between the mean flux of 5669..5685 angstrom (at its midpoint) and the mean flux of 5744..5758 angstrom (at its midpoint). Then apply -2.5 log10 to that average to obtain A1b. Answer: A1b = 0.03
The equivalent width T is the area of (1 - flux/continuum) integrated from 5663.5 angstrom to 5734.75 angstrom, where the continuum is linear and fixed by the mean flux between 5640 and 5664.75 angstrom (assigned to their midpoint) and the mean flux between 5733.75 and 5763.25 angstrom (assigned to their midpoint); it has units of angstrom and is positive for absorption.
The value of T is 4.02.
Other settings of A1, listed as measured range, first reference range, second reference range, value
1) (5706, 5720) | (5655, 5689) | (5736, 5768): 0.6 angstrom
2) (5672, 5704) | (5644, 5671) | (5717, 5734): 3.1 angstrom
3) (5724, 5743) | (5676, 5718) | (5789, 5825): -1.3 angstrom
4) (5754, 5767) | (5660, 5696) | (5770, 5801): 1.2 angstrom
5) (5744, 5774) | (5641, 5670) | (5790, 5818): 2.2 angstrom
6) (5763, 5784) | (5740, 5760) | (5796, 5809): 1.1 angstrom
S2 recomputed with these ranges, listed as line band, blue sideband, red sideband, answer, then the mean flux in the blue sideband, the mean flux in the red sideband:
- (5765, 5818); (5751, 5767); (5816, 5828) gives -0.058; 6.89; 7.65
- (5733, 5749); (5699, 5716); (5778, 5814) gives -0.077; 6.56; 7.75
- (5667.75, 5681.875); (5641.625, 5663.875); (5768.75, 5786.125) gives -0.038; 6.98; 7.29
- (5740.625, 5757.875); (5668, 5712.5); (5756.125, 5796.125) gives -0.047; 6.51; 7.34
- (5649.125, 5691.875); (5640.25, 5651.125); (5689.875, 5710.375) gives -0.011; 7.15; 6.23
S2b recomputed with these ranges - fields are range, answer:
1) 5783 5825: 7.036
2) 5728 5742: 7.287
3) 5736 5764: 6.355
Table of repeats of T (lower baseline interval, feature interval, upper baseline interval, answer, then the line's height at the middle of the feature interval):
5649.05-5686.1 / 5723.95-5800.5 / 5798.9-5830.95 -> 0.9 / 7.46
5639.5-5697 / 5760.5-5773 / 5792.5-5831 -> 0.6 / 7.46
